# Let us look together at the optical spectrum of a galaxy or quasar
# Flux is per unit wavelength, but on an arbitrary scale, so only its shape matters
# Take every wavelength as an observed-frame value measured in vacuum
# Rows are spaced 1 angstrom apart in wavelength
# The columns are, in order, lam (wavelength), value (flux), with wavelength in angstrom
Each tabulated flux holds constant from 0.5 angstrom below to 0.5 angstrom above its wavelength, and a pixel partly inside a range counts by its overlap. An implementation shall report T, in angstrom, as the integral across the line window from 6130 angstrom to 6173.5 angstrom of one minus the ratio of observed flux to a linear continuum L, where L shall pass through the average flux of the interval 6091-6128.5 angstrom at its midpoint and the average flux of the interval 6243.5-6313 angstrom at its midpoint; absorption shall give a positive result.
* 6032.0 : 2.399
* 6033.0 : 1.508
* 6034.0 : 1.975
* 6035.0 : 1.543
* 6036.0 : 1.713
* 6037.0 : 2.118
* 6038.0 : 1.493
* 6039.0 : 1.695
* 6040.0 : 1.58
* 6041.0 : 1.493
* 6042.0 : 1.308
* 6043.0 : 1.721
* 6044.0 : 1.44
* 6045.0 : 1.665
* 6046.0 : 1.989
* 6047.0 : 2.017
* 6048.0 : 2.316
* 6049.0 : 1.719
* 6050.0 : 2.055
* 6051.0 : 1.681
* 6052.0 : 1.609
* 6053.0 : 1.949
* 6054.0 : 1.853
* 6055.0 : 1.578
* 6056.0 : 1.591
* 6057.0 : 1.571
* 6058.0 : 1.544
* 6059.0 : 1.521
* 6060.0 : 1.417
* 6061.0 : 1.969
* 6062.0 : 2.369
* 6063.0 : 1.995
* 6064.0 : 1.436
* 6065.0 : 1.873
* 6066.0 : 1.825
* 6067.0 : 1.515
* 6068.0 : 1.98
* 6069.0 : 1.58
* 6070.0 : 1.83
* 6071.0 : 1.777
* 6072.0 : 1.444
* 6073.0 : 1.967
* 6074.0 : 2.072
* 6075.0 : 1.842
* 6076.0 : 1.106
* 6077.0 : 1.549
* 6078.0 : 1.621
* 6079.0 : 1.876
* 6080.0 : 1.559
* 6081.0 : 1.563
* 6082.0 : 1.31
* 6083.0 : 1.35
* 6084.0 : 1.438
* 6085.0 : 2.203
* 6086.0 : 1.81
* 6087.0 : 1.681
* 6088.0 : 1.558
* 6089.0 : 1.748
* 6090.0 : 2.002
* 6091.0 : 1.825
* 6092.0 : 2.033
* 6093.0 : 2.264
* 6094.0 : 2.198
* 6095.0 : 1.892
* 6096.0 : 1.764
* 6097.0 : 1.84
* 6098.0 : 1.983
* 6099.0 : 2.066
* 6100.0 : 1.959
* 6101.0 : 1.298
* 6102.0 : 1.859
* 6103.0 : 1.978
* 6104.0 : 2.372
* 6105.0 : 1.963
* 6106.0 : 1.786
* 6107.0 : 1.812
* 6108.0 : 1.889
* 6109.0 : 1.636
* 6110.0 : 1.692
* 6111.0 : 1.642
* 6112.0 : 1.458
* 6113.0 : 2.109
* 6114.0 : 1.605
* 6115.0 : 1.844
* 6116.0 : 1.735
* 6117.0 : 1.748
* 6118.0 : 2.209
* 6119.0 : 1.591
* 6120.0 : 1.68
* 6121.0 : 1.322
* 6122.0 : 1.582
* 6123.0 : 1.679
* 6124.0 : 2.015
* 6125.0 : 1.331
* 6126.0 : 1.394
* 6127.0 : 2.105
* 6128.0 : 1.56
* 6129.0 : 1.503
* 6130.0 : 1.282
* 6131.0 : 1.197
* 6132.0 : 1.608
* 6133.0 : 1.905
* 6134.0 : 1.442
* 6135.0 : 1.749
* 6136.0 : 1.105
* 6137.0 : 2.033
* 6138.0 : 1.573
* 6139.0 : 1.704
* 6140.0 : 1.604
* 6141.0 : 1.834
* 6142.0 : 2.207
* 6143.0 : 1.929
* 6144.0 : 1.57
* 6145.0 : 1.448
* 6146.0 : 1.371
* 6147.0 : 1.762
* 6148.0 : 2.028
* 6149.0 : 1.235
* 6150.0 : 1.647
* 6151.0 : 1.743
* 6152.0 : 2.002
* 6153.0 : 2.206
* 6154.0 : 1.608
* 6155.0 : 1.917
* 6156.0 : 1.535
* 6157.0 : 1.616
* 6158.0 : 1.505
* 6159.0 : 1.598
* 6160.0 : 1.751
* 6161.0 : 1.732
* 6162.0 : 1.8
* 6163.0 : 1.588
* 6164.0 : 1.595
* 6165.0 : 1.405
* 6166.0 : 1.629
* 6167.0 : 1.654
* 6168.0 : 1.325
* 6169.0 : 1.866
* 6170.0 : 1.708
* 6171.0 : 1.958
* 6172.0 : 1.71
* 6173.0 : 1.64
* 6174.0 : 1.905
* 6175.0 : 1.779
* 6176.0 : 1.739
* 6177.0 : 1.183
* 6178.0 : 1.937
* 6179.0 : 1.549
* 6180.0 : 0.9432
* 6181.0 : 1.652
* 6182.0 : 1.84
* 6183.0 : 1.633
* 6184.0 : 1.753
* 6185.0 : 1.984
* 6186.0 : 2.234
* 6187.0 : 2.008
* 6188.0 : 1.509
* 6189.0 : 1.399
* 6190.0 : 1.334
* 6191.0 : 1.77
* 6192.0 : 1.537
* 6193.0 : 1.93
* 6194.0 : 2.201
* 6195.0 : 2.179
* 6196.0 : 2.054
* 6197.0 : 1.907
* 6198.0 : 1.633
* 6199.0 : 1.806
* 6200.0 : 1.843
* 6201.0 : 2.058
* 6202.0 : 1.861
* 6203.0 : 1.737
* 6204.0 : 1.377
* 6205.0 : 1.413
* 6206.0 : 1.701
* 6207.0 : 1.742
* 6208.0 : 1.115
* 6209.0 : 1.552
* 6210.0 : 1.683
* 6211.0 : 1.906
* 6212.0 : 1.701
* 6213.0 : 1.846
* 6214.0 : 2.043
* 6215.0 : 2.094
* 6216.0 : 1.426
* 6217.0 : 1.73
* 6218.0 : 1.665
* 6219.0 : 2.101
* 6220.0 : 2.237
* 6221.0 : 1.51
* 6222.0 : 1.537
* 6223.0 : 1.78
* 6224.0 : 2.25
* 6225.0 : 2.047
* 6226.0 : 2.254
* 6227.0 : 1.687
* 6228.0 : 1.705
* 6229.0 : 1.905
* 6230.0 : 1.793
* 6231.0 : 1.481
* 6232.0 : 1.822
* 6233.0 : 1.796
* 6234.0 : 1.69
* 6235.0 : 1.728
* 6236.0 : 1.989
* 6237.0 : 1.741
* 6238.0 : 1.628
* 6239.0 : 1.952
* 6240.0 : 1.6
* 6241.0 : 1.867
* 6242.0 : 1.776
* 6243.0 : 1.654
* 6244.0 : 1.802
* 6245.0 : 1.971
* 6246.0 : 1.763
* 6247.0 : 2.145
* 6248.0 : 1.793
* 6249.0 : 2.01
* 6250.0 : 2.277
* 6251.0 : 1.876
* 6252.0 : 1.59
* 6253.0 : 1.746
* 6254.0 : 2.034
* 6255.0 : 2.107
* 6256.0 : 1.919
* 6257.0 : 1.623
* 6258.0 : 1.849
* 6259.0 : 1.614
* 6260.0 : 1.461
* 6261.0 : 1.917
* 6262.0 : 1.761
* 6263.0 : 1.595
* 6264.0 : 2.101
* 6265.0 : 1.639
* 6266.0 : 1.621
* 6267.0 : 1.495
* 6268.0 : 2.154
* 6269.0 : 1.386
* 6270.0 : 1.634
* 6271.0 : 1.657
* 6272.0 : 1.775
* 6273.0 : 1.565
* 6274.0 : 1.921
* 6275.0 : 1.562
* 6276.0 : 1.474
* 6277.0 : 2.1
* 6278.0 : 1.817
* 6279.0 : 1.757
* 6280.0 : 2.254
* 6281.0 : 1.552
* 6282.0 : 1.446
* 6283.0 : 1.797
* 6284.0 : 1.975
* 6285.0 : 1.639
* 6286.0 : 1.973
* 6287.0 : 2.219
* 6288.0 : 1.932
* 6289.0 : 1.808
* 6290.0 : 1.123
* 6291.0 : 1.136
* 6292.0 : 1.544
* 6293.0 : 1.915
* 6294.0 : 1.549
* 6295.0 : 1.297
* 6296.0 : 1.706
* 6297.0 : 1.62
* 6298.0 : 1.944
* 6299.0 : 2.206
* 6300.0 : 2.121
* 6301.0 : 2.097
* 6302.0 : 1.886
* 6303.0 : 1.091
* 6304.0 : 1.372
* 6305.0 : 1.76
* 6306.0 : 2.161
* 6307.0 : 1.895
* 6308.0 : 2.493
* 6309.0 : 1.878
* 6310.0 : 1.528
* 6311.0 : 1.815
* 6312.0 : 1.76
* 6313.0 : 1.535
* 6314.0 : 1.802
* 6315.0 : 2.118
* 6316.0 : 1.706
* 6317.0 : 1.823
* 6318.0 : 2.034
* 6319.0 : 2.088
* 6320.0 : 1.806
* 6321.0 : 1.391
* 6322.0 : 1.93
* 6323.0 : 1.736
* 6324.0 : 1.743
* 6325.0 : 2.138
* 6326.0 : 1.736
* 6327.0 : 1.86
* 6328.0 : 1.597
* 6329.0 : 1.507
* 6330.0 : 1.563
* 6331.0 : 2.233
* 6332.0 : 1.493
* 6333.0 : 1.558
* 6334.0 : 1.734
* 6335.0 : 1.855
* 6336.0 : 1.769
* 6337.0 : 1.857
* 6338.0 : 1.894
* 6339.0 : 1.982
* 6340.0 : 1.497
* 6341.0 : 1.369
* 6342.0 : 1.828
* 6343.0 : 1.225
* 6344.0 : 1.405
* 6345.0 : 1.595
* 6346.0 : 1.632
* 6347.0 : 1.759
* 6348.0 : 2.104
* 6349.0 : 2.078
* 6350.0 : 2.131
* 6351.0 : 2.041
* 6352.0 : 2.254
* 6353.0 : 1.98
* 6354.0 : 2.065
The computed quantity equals 3.2 angstrom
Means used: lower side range 1.81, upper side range 1.78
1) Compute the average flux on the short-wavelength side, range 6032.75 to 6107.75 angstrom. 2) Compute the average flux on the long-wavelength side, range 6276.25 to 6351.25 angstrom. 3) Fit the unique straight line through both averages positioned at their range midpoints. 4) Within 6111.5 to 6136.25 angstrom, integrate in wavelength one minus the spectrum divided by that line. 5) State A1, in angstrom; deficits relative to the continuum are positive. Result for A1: 1.9 angstrom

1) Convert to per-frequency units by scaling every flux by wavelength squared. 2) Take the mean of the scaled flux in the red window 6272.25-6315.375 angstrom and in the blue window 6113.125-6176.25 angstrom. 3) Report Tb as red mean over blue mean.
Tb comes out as 1.11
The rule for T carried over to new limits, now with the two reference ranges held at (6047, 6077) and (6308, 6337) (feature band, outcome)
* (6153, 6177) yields 1.3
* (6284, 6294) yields 0.5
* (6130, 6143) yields 0.8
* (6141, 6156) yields 0.1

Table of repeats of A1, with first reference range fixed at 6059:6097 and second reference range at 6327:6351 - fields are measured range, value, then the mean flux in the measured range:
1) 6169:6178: 0.1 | 1.72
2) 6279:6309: -0.7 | 1.78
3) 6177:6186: 0.4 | 1.67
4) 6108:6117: 0.2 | 1.73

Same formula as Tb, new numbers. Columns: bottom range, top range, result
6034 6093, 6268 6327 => 1.11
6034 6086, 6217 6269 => 1.13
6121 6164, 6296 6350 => 1.14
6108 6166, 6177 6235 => 1.08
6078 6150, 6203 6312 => 1.08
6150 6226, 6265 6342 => 1.05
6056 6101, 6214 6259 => 1.10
